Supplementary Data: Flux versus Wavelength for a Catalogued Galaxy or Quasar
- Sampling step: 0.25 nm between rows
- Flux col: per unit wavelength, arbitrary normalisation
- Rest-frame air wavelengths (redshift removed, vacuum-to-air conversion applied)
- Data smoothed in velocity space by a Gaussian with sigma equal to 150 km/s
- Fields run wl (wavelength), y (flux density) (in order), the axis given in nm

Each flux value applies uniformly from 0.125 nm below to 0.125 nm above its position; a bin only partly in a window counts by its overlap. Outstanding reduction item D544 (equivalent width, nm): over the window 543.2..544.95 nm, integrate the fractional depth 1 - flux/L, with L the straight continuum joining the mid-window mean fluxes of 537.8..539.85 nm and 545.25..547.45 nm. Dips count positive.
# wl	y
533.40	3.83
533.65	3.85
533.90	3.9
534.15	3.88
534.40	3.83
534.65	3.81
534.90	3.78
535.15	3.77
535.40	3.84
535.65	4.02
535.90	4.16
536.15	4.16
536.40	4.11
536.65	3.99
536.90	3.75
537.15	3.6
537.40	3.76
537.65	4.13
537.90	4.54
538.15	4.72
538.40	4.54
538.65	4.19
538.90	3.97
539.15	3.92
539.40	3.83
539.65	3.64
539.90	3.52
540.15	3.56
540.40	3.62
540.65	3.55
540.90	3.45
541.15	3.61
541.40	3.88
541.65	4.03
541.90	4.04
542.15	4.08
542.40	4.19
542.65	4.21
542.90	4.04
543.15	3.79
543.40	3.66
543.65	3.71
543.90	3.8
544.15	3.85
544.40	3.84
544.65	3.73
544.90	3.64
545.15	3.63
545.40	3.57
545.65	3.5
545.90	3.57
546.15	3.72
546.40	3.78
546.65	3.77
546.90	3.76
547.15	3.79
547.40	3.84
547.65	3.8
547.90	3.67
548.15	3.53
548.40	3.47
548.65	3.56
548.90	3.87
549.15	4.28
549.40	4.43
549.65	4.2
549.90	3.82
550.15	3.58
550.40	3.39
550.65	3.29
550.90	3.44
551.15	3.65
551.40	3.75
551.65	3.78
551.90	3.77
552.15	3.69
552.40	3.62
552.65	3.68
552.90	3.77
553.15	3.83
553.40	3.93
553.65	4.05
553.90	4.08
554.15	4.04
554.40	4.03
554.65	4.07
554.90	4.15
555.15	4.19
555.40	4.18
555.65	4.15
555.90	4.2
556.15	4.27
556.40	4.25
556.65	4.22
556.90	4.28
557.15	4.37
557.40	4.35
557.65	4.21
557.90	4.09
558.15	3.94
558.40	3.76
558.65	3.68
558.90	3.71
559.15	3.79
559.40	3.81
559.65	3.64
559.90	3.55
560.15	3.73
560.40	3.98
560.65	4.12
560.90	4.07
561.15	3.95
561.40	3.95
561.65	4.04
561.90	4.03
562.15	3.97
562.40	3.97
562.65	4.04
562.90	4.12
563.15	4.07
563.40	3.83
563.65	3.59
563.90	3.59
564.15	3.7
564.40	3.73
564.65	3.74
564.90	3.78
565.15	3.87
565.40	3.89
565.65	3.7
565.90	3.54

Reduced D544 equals 0.03 nm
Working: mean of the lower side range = 4.14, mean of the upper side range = 3.69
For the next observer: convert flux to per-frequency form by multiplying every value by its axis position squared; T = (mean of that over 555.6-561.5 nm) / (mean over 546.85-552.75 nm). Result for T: 1.11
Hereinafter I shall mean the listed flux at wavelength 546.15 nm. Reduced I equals 3.72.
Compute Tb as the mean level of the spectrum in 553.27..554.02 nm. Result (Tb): 4.02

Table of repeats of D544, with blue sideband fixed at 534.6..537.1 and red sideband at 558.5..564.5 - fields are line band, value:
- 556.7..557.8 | -0.12 nm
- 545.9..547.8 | 0.07 nm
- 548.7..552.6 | 0.13 nm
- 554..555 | -0.05 nm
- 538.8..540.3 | 0.07 nm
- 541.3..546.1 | 0.10 nm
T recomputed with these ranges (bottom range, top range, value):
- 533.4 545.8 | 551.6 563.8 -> 1.09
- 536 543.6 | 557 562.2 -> 1.08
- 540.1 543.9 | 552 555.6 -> 1.08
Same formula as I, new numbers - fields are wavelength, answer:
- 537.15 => 3.6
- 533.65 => 3.85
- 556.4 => 4.25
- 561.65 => 4.04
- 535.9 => 4.16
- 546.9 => 3.76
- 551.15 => 3.65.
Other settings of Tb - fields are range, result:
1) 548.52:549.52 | 4.03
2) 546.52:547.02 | 3.77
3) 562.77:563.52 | 4.01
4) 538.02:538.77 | 4.49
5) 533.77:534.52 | 3.87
